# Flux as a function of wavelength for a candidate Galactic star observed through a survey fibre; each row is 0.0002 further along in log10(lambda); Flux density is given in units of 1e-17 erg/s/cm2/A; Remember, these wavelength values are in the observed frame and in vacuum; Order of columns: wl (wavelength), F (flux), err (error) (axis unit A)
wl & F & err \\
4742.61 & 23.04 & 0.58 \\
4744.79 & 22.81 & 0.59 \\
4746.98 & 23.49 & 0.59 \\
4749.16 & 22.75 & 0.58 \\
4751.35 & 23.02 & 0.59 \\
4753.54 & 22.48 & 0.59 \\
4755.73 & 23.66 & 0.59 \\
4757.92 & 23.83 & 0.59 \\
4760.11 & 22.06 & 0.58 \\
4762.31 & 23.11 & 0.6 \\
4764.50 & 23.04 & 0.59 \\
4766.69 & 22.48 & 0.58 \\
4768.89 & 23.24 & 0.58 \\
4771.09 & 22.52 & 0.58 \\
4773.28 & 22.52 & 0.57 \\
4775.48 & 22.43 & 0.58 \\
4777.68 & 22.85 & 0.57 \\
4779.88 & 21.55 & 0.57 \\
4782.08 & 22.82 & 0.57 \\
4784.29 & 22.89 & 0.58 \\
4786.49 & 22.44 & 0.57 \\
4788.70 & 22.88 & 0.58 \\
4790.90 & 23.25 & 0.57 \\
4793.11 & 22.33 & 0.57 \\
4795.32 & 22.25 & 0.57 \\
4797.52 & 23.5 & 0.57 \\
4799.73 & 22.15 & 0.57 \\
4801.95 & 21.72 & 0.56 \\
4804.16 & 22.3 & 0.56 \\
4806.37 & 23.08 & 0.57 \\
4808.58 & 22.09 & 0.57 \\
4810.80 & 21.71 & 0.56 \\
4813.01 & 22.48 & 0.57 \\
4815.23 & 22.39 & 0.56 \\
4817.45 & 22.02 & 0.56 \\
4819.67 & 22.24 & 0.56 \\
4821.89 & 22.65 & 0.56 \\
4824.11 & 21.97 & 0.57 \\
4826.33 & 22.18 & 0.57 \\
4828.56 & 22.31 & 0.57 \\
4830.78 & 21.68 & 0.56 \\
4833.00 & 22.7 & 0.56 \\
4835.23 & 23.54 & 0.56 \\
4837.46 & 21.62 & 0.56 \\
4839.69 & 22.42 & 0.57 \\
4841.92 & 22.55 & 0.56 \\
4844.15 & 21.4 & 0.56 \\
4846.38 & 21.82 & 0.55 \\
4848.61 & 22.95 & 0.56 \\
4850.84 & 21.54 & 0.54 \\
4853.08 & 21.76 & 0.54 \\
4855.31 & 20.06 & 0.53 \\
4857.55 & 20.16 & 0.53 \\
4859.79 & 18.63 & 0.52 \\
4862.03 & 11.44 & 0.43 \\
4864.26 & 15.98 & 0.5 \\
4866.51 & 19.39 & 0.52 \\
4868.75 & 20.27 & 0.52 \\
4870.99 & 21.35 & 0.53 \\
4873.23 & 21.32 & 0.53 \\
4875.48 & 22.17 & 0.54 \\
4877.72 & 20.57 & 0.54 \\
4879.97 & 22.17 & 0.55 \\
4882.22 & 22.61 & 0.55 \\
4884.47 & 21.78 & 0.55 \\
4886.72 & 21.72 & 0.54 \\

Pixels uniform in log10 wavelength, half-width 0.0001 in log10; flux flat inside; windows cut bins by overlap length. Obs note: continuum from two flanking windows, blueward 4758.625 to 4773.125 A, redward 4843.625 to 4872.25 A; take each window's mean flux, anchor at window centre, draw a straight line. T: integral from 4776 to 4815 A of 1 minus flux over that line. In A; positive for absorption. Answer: -1.3 A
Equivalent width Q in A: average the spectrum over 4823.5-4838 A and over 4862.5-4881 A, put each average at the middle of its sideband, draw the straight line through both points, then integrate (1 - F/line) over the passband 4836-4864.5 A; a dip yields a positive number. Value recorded 1.27 A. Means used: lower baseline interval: 22.3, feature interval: 20.3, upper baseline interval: 20.1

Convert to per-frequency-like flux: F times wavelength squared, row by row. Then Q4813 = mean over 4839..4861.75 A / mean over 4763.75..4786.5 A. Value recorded 0.96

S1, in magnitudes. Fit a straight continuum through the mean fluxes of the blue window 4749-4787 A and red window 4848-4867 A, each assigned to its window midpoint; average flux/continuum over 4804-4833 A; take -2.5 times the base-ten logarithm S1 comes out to -0.08 mag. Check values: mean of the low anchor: 22.8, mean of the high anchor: 19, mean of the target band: 22.3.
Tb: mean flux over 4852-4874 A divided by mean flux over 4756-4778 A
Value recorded 0.83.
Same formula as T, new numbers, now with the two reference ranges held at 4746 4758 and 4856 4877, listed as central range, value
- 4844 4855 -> -1.2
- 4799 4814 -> -0.7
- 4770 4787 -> -0.2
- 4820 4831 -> -0.9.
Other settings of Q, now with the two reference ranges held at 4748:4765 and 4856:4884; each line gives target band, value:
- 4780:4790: -0.2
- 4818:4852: -2.5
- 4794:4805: -0.3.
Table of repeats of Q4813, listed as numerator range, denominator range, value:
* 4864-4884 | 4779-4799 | 0.95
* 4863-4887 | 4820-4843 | 0.95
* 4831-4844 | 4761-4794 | 1.01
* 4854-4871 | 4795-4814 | 0.84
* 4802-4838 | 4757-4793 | 1.00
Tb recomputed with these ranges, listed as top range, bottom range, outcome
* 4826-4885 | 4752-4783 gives 0.92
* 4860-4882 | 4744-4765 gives 0.85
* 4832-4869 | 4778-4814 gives 0.91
